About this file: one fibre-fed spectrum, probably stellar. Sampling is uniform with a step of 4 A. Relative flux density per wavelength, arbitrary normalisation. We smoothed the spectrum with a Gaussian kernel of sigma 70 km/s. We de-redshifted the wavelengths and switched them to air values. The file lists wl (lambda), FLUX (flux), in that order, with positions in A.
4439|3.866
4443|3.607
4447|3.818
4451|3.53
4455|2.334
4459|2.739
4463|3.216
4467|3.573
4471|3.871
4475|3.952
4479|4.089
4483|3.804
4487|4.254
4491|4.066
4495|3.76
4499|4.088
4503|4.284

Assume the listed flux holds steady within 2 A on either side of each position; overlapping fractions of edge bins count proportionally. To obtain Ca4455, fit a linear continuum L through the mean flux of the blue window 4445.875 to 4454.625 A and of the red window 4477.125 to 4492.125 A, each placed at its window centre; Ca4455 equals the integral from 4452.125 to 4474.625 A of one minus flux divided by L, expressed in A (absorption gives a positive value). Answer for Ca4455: 2.8 A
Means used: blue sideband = 3.41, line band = 3.22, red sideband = 4.05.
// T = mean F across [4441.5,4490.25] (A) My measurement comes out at 3.58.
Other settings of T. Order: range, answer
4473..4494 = 4.02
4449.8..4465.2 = 2.93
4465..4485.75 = 3.87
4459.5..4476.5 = 3.56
